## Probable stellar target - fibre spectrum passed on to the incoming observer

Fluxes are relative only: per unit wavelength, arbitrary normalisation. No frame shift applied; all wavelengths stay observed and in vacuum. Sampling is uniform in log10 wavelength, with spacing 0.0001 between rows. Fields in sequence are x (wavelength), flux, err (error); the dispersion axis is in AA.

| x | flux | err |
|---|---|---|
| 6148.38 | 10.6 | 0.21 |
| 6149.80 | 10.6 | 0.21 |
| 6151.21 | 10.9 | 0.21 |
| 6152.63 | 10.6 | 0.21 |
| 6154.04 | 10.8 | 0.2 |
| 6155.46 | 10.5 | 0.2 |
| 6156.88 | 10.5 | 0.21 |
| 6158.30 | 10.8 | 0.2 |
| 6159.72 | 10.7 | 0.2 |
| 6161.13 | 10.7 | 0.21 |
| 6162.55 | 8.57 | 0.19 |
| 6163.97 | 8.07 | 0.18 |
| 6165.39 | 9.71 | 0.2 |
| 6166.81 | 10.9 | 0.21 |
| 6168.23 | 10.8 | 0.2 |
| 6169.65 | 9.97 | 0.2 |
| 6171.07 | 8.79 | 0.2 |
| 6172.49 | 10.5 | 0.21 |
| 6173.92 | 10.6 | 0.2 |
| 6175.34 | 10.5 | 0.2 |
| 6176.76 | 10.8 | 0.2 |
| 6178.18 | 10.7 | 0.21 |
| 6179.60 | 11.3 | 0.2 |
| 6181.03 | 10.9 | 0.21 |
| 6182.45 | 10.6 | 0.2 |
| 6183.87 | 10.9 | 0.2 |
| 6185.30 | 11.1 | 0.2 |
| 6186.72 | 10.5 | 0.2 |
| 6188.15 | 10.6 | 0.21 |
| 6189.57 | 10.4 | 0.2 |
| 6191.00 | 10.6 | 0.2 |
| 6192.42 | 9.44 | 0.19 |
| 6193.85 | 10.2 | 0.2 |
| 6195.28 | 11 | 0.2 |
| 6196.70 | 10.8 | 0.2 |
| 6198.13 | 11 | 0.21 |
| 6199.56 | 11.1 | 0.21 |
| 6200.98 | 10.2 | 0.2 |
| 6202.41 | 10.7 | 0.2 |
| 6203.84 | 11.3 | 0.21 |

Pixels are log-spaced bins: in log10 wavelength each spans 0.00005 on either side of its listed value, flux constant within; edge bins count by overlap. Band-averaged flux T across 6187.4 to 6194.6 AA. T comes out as 10.2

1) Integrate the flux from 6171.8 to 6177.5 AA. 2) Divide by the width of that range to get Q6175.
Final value 10.6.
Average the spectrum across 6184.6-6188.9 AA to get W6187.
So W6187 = 10.7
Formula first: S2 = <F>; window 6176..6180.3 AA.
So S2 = 10.9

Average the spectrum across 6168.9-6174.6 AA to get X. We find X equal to 9.96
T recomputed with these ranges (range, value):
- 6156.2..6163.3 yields 10.2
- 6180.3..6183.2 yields 10.8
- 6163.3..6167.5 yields 9.57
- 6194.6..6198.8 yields 10.9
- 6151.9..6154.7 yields 10.7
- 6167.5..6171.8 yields 9.87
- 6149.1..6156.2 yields 10.7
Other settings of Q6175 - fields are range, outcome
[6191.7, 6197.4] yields 10.4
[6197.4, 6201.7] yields 10.8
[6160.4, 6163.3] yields 9.65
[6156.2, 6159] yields 10.6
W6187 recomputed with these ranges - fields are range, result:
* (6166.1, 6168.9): 10.9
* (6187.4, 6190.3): 10.5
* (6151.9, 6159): 10.6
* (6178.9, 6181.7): 11.1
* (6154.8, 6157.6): 10.5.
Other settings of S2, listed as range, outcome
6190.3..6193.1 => 10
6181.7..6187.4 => 10.8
